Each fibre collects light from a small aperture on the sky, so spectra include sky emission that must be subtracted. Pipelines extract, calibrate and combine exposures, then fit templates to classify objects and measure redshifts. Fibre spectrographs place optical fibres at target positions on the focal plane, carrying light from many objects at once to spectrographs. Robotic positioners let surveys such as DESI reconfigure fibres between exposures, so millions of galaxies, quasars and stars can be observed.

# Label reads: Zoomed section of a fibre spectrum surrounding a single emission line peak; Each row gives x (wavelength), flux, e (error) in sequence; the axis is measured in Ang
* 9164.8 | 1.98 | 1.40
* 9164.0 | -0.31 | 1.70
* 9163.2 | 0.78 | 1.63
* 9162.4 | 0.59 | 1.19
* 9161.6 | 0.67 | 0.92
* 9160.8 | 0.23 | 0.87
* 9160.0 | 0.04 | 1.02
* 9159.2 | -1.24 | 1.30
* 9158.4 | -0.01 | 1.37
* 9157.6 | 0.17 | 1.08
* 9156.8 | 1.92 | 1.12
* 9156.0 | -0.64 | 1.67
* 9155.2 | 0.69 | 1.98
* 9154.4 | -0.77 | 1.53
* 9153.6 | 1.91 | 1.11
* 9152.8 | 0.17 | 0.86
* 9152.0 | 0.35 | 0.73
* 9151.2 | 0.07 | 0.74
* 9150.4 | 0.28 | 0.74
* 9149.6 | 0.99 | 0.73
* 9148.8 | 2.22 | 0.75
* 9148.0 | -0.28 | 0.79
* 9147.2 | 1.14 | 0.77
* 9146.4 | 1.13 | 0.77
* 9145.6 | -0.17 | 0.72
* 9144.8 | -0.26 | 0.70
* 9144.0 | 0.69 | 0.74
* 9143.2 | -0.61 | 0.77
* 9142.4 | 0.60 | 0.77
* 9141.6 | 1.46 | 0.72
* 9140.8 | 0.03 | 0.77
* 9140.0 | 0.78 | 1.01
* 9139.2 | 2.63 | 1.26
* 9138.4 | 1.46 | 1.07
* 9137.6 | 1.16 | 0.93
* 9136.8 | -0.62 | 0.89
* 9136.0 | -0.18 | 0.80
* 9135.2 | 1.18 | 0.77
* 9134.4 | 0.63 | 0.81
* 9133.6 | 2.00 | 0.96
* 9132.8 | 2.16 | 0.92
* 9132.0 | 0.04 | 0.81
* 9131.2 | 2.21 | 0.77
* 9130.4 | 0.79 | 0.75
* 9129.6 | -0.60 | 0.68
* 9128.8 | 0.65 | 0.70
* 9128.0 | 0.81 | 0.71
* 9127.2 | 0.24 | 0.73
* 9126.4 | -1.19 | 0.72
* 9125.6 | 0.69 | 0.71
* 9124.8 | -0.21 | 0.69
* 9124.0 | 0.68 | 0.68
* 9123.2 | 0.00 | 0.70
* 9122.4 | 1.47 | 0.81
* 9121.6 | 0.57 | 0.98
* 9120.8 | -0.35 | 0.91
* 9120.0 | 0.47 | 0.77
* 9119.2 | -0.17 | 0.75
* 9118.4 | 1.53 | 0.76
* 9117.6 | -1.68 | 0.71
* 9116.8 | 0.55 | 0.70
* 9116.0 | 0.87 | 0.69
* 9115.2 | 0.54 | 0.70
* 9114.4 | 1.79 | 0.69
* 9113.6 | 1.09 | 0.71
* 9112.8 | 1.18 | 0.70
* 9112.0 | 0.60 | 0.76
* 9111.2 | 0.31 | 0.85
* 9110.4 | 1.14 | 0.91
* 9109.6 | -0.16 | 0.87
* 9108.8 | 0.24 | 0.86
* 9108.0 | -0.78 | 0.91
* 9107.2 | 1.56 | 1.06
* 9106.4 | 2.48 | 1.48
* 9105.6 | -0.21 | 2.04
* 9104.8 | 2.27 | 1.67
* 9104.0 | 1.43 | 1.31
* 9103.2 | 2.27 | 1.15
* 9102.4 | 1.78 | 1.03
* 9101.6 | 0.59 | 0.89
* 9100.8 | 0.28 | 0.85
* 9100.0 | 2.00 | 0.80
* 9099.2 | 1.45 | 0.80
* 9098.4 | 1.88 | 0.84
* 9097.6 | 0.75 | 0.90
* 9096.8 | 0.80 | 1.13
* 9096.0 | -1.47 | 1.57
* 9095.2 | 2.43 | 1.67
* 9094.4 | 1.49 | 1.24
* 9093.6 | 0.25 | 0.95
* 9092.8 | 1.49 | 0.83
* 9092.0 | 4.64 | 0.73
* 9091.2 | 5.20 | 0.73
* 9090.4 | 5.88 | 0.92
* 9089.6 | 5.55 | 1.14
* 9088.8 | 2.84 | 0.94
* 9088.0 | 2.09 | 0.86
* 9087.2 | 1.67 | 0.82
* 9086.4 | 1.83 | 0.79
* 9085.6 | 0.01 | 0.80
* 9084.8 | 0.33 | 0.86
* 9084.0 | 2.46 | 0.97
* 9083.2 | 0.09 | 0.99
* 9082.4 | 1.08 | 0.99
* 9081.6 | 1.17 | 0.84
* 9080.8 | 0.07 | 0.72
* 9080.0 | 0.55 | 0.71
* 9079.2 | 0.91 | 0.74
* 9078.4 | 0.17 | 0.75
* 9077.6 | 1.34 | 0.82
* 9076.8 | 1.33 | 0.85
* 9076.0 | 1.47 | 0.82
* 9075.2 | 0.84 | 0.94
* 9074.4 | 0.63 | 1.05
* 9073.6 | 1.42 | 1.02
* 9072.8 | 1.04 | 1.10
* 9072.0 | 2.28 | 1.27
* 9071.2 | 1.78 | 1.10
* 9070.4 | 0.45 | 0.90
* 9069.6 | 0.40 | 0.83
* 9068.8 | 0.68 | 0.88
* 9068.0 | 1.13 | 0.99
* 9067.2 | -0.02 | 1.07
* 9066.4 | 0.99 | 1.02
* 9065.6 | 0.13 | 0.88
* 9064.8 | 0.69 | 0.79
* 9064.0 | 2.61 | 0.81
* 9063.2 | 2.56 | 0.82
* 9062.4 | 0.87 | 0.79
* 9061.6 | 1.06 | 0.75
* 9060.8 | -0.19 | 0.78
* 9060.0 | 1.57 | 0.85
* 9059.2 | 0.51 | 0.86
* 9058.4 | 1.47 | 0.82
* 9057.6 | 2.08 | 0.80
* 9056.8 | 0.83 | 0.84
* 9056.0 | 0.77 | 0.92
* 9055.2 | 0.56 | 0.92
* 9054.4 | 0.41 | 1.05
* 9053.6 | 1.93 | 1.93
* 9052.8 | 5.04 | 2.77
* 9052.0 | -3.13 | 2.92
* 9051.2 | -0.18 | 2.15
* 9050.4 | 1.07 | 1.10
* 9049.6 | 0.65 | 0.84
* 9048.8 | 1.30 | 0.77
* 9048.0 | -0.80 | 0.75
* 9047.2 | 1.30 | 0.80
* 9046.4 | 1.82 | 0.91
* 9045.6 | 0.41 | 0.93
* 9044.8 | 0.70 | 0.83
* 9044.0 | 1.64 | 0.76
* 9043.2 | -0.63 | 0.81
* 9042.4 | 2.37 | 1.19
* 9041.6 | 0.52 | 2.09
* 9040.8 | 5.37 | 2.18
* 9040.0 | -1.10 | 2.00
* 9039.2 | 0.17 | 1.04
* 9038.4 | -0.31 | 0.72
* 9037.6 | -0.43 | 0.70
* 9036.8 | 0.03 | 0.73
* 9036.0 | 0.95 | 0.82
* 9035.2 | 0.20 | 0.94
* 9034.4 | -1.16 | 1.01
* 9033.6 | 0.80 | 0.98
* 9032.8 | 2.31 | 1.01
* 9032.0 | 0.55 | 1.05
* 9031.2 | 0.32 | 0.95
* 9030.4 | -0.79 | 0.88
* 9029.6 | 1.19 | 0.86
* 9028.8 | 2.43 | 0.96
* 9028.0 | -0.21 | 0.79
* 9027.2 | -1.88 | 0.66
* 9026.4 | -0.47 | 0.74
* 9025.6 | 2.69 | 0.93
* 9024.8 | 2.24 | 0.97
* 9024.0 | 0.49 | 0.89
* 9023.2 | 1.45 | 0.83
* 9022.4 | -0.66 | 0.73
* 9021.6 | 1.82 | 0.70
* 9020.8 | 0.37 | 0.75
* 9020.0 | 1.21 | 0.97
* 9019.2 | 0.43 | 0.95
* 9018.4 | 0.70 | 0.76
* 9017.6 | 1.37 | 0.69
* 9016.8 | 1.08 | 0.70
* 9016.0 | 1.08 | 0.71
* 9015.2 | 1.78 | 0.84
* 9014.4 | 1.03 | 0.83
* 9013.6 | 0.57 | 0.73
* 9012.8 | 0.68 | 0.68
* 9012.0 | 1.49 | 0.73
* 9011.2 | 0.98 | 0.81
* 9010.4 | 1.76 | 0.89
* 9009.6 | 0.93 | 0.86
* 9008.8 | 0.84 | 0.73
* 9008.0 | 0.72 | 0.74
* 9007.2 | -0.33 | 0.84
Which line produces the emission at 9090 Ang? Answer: [O III]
